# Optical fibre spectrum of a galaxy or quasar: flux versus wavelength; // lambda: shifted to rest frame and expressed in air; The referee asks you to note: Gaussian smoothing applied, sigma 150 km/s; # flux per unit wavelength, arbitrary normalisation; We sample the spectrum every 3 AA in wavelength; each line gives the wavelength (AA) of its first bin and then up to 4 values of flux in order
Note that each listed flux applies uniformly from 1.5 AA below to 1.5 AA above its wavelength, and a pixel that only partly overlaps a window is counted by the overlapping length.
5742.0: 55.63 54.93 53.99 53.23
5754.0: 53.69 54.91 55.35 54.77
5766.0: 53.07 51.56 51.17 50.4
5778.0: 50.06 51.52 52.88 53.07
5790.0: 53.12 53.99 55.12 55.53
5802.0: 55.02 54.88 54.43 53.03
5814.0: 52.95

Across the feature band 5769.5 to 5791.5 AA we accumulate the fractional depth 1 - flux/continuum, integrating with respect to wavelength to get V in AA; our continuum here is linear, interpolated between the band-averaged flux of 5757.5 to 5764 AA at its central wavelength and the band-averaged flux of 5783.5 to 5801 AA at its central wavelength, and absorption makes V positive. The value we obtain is 1.1 AA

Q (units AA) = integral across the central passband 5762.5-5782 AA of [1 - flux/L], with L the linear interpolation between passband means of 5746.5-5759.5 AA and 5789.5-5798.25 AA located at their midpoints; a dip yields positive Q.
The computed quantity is 0.9 AA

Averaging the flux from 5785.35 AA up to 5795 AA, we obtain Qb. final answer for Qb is 53.5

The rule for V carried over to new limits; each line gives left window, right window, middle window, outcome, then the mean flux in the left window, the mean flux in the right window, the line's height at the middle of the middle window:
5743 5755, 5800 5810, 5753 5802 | 1.1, 54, 54.7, 54.4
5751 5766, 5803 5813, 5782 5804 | 0.0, 54.4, 54.1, 54.2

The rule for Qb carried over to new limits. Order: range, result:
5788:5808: 54.6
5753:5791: 52.7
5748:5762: 54.3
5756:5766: 54.7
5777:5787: 51.8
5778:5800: 53.3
